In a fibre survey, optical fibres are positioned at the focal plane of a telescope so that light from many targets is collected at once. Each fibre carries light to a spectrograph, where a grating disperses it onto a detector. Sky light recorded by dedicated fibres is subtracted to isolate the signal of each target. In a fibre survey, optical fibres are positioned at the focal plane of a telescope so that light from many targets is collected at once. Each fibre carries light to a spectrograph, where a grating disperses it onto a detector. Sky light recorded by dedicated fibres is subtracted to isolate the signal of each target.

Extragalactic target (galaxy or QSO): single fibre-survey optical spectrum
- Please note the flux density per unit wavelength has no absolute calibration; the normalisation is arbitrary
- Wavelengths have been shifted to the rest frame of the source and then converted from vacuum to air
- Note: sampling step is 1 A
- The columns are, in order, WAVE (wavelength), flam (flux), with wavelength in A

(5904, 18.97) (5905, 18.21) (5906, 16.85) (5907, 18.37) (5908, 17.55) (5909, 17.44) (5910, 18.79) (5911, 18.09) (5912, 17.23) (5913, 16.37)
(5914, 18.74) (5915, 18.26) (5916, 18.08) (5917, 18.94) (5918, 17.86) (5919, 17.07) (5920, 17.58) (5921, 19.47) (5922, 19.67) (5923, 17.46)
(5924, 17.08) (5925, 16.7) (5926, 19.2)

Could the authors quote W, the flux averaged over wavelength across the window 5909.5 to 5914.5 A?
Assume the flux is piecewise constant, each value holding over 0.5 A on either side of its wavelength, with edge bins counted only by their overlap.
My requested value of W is 17.8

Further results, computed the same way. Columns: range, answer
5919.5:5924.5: 18.3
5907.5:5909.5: 17.5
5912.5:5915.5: 17.8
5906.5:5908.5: 18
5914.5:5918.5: 18.3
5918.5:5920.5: 17.3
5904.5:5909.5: 17.7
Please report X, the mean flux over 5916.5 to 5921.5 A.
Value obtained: 18.2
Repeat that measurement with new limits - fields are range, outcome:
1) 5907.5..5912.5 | 17.8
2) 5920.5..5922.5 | 19.6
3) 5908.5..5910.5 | 18.1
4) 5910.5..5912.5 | 17.7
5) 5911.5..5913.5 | 16.8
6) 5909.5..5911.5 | 18.4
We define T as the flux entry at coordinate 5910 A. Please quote 18.79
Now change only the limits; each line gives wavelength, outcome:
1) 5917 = 18.94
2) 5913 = 16.37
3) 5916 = 18.08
